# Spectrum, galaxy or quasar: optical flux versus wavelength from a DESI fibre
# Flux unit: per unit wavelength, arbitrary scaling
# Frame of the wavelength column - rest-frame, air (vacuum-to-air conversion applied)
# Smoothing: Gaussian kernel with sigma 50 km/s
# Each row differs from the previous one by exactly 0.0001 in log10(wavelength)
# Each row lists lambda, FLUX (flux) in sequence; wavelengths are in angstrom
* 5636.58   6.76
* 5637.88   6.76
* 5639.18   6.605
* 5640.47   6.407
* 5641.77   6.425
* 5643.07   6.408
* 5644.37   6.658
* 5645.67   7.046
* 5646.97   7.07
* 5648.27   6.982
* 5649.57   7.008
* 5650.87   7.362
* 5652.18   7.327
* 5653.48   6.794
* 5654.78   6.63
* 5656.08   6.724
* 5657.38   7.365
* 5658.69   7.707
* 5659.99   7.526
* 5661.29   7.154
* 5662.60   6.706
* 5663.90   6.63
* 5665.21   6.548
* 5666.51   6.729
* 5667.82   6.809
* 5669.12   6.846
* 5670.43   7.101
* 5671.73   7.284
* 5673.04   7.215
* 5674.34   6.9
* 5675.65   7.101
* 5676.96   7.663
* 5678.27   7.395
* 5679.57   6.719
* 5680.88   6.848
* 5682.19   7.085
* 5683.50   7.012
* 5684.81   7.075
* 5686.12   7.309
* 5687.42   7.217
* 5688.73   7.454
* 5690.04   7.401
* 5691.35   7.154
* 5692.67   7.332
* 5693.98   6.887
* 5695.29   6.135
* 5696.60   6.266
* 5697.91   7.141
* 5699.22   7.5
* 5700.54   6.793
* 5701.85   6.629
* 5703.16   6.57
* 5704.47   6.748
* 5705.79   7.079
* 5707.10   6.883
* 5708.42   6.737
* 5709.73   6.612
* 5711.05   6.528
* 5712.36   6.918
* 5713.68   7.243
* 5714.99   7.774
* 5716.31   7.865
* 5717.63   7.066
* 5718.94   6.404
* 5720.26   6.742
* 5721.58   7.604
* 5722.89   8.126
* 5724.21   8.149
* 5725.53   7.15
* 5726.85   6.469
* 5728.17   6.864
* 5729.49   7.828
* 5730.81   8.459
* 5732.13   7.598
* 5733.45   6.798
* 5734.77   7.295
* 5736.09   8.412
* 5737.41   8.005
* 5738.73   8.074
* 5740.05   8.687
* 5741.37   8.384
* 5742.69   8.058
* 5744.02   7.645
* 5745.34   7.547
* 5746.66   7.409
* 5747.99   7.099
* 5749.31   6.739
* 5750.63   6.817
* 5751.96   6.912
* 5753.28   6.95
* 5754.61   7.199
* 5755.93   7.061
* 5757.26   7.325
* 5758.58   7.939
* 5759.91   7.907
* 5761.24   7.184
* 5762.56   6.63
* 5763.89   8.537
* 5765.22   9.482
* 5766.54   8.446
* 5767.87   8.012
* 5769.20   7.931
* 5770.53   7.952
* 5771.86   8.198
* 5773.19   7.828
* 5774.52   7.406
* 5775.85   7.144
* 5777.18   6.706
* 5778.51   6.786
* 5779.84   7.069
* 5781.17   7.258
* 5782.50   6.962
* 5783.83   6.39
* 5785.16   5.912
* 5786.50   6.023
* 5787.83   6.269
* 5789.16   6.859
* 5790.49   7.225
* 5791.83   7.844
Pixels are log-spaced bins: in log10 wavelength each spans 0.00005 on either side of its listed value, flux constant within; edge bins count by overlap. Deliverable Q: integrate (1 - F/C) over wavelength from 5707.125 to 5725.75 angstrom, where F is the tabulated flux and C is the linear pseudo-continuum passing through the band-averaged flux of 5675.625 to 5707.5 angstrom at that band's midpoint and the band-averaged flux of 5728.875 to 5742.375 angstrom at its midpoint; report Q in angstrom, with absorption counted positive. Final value 0.9 angstrom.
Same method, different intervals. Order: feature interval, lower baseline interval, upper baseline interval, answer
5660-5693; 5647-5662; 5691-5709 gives -0.4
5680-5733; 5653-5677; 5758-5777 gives 1.7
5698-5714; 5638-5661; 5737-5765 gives 0.9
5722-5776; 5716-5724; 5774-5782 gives -3.5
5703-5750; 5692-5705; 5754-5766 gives -1.1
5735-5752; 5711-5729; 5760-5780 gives -0.5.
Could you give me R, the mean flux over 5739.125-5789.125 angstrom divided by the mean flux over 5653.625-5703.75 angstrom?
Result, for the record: 1.05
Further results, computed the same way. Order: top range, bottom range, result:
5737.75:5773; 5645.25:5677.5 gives 1.09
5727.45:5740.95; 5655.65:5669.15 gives 1.12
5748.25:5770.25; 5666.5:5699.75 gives 1.07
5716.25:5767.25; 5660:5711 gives 1.09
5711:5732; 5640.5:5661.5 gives 1.05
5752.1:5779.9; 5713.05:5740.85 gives 1.01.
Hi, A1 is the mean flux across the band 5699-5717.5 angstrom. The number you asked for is 6.98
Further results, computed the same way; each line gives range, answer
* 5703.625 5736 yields 7.22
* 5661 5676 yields 6.91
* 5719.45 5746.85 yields 7.68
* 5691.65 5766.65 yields 7.34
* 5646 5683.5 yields 7.04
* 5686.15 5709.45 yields 6.94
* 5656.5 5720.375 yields 7.02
